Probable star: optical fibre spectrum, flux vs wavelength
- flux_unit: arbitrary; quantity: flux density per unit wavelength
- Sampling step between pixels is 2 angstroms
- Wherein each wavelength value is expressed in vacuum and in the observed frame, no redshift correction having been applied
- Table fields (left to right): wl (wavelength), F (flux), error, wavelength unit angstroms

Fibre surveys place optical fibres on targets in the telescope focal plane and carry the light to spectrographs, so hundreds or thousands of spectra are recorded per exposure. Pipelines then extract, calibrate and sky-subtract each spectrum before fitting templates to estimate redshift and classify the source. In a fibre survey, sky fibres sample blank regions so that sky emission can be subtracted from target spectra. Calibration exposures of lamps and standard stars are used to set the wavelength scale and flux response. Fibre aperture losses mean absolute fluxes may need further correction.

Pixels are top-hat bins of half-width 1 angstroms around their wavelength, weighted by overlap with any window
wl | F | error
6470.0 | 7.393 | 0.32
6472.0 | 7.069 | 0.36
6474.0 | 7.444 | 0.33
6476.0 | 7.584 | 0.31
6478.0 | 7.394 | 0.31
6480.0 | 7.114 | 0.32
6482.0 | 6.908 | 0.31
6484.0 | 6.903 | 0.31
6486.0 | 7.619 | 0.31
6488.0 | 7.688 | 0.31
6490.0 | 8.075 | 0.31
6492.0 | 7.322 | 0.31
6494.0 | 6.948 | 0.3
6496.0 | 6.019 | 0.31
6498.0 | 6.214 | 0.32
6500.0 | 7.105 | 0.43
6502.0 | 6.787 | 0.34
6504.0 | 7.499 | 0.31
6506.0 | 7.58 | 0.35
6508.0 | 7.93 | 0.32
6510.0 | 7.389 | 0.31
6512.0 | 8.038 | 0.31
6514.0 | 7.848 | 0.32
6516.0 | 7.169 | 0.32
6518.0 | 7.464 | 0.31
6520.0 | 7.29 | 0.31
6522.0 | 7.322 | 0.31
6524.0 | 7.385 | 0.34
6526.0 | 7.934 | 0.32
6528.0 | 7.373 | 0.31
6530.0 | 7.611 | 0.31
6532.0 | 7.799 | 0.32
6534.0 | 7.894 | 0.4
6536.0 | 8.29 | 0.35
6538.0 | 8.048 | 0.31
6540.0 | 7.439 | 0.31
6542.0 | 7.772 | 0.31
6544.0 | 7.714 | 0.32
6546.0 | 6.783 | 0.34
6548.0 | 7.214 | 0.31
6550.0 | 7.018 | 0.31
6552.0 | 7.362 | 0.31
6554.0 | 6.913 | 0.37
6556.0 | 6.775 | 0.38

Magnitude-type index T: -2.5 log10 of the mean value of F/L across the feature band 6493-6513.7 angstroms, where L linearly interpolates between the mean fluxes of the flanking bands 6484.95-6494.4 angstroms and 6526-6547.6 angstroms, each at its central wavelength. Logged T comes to 0.06 mag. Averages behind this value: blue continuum 7.56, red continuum 7.67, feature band 7.17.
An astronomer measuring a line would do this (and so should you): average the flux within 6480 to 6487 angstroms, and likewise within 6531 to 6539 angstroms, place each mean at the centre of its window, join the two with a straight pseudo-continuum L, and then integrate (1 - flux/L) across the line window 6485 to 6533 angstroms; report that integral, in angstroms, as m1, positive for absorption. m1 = 1.1 angstroms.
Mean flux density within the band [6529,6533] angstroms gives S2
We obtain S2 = 7.71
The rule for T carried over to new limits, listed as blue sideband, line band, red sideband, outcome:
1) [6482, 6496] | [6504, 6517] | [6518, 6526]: -0.04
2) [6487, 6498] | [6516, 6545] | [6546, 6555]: -0.08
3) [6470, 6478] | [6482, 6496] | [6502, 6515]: 0.03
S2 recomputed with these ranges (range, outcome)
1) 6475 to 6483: 7.25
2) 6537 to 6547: 7.55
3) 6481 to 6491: 7.44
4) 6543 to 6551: 7.18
